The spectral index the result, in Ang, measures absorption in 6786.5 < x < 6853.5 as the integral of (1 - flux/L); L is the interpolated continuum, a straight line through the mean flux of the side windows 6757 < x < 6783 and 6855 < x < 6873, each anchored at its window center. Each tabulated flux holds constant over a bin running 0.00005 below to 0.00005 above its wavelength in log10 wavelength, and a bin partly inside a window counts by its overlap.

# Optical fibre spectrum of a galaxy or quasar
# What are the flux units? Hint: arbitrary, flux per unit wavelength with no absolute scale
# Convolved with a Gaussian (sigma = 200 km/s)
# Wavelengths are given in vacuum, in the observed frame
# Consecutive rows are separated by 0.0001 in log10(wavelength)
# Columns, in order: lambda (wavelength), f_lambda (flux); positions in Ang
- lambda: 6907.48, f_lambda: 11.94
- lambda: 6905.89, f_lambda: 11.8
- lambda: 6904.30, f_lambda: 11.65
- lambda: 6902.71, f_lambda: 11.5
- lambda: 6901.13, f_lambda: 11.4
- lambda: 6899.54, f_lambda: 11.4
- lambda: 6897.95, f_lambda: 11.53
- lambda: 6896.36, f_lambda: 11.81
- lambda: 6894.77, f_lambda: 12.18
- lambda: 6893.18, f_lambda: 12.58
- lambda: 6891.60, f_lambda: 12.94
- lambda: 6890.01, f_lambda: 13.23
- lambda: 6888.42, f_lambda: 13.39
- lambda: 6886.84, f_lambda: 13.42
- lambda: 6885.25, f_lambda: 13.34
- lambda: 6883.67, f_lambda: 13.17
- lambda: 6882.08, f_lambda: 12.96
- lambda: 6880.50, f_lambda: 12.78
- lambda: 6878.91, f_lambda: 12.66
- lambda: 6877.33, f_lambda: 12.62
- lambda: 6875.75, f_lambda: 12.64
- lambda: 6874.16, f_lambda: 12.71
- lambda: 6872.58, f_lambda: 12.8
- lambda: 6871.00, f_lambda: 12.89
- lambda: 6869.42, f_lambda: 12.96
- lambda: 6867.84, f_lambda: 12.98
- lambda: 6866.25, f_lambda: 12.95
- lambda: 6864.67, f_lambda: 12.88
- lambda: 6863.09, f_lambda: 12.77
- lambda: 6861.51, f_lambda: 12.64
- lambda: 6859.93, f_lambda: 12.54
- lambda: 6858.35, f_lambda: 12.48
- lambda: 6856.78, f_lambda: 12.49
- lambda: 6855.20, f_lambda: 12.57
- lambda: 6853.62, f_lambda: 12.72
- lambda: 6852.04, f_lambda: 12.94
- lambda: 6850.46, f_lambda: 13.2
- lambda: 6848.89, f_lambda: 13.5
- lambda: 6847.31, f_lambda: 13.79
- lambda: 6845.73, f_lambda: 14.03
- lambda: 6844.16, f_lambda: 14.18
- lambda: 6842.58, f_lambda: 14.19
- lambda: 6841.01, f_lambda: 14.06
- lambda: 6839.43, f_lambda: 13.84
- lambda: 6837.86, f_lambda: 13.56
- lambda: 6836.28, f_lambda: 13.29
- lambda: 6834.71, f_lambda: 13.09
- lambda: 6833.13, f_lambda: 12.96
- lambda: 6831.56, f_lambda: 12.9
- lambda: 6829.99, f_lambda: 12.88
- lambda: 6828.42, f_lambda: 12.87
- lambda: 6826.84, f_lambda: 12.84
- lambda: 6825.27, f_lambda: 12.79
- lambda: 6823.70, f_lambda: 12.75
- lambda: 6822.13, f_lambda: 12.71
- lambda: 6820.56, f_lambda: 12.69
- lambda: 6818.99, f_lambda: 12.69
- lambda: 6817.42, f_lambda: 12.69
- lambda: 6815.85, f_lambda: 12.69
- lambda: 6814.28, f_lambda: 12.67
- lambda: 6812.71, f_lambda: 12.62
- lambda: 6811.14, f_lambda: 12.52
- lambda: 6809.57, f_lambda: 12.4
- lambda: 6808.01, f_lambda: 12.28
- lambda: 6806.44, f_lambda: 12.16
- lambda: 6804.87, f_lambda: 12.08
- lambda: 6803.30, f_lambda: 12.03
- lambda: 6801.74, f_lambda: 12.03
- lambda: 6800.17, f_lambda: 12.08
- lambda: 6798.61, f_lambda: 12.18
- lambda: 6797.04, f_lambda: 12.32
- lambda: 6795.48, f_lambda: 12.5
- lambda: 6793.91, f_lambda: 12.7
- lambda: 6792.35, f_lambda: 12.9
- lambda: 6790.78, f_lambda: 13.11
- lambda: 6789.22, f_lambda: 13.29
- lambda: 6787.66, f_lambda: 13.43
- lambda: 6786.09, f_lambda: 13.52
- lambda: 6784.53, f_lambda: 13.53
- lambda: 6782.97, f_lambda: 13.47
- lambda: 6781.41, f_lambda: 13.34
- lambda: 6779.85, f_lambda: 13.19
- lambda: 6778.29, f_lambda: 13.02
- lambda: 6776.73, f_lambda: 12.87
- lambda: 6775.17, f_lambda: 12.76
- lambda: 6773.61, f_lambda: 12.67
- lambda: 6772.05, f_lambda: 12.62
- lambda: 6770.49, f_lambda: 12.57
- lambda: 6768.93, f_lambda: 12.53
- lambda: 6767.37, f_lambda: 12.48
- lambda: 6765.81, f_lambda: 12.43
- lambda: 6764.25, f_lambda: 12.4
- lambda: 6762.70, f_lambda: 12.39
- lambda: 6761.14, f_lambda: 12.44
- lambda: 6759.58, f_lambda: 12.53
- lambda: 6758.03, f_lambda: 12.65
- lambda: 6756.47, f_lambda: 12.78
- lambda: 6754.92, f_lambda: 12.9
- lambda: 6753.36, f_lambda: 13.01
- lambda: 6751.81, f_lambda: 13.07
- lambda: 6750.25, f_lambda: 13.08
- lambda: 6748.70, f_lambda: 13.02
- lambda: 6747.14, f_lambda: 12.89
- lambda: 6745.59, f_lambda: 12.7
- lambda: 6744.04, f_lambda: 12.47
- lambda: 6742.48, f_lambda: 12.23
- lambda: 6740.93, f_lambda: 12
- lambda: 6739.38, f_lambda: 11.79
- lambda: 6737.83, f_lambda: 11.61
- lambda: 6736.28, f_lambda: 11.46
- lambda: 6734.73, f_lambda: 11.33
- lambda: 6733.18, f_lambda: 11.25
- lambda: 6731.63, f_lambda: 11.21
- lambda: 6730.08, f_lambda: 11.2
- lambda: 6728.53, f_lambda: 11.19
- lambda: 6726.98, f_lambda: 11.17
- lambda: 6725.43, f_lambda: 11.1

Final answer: -1.0 Ang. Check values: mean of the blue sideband 12.7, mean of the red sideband 12.8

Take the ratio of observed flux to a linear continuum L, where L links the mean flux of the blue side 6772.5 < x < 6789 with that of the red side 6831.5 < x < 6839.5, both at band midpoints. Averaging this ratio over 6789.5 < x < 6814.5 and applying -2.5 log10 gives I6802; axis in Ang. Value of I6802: 0.07 mag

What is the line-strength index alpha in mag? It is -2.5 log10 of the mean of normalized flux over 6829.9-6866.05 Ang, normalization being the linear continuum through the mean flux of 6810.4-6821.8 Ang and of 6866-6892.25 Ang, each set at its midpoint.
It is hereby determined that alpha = -0.03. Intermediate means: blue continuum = 12.7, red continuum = 13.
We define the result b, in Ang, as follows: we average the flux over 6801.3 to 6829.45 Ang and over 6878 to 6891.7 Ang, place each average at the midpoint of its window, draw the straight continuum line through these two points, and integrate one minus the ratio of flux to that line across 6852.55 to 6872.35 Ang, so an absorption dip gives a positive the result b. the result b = 0.3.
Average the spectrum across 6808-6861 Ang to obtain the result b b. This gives 13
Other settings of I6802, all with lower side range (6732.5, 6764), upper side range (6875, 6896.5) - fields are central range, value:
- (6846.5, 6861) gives -0.01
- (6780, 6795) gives -0.06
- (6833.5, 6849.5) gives -0.08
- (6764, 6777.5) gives -0.01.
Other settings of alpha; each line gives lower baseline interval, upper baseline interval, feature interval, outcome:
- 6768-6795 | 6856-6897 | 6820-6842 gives -0.02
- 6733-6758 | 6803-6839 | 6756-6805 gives -0.02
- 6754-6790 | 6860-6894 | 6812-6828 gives 0.01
